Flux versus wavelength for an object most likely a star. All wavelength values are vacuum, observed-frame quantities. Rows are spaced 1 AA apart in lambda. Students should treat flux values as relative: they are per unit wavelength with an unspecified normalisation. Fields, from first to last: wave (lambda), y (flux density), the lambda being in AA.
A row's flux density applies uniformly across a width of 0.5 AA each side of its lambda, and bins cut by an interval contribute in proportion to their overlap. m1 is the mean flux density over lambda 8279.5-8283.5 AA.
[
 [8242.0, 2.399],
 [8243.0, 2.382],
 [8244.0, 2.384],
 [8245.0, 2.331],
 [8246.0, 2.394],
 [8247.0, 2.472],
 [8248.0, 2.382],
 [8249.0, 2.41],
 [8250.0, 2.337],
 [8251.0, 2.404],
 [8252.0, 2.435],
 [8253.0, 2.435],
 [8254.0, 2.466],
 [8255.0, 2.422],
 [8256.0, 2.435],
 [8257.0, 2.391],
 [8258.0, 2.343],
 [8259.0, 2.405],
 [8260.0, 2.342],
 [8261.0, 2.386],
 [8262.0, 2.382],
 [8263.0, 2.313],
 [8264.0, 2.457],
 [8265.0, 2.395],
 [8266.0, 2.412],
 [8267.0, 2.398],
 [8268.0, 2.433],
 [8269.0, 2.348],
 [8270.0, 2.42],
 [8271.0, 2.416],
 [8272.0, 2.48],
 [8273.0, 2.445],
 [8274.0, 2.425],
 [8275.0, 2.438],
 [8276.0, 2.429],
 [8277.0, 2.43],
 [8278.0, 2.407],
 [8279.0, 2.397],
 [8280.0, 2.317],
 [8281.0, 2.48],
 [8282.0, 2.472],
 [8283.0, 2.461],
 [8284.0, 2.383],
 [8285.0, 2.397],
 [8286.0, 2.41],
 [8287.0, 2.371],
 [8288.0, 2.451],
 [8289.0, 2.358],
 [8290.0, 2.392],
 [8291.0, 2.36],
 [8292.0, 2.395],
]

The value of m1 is 2.43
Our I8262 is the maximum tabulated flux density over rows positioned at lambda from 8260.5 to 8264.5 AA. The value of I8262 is 2.457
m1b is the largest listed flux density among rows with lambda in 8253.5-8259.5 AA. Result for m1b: 2.466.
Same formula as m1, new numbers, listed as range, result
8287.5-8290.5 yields 2.4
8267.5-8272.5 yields 2.42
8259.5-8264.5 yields 2.38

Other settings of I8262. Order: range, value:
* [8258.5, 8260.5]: 2.405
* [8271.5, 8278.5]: 2.48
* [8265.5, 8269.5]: 2.433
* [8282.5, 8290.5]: 2.461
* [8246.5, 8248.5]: 2.472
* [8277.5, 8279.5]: 2.407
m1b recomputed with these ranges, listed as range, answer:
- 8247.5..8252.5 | 2.435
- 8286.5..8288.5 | 2.451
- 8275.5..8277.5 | 2.43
